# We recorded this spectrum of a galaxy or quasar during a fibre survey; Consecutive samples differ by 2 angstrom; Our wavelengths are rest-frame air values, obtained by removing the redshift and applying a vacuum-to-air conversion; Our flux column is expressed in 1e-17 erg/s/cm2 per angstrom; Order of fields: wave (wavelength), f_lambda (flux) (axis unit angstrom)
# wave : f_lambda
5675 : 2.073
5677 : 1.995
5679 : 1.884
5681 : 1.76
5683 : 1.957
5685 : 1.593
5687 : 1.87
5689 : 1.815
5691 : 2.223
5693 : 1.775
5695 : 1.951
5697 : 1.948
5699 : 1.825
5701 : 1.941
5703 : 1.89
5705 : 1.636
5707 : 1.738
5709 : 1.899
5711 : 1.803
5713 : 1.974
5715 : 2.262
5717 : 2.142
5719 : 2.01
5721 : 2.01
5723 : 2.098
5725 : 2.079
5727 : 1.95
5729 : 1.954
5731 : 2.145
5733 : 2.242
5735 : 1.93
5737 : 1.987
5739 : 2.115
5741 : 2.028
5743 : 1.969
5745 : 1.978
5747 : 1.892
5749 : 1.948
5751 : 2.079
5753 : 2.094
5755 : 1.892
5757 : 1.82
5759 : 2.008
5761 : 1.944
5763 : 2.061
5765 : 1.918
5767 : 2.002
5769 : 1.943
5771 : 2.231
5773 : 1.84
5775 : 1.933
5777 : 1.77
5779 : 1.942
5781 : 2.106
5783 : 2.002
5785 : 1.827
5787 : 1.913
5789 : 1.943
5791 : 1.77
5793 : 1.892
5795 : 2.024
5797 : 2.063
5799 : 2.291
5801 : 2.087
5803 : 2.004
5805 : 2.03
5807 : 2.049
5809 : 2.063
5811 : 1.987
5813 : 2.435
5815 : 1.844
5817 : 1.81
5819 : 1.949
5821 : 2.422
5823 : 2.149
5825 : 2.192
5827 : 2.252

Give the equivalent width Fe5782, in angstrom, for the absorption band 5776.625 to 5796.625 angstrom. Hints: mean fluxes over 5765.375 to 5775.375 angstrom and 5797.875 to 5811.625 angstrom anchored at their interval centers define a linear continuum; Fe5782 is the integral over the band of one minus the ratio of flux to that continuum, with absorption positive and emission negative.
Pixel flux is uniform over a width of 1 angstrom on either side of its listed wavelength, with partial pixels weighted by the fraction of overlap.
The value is 1.00 angstrom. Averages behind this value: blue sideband 1.99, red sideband 2.08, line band 1.93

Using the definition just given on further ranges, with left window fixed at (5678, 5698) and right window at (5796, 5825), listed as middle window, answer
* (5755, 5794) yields 1.7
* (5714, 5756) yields -1.7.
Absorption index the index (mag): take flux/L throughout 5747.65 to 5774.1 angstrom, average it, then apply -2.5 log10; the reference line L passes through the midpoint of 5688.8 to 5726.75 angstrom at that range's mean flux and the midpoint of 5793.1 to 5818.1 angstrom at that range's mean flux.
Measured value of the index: 0.01 mag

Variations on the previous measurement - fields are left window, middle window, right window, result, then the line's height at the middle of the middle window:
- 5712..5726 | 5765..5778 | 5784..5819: 0.04 mag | 2.03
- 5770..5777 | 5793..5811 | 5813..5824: -0.01 mag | 2.03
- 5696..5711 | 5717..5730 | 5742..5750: -0.08 mag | 1.89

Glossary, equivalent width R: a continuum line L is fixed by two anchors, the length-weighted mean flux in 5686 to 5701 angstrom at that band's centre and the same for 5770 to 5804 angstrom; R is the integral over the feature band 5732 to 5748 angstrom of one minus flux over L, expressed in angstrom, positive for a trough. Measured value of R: -0.6 angstrom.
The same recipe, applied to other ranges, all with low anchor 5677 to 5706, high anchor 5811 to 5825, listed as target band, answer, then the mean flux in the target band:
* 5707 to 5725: -0.9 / 2.01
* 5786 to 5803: 0.5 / 2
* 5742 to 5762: 0.2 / 1.96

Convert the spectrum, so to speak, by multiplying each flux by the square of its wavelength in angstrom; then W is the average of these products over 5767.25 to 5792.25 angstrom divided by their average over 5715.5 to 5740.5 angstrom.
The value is 1.0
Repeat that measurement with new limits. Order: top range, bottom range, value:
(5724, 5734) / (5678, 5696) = 1.13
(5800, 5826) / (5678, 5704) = 1.15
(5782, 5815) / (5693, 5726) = 1.07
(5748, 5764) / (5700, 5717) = 1.06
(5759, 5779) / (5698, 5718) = 1.05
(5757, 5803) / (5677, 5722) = 1.07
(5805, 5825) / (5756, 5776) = 1.07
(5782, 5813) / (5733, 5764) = 1.03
